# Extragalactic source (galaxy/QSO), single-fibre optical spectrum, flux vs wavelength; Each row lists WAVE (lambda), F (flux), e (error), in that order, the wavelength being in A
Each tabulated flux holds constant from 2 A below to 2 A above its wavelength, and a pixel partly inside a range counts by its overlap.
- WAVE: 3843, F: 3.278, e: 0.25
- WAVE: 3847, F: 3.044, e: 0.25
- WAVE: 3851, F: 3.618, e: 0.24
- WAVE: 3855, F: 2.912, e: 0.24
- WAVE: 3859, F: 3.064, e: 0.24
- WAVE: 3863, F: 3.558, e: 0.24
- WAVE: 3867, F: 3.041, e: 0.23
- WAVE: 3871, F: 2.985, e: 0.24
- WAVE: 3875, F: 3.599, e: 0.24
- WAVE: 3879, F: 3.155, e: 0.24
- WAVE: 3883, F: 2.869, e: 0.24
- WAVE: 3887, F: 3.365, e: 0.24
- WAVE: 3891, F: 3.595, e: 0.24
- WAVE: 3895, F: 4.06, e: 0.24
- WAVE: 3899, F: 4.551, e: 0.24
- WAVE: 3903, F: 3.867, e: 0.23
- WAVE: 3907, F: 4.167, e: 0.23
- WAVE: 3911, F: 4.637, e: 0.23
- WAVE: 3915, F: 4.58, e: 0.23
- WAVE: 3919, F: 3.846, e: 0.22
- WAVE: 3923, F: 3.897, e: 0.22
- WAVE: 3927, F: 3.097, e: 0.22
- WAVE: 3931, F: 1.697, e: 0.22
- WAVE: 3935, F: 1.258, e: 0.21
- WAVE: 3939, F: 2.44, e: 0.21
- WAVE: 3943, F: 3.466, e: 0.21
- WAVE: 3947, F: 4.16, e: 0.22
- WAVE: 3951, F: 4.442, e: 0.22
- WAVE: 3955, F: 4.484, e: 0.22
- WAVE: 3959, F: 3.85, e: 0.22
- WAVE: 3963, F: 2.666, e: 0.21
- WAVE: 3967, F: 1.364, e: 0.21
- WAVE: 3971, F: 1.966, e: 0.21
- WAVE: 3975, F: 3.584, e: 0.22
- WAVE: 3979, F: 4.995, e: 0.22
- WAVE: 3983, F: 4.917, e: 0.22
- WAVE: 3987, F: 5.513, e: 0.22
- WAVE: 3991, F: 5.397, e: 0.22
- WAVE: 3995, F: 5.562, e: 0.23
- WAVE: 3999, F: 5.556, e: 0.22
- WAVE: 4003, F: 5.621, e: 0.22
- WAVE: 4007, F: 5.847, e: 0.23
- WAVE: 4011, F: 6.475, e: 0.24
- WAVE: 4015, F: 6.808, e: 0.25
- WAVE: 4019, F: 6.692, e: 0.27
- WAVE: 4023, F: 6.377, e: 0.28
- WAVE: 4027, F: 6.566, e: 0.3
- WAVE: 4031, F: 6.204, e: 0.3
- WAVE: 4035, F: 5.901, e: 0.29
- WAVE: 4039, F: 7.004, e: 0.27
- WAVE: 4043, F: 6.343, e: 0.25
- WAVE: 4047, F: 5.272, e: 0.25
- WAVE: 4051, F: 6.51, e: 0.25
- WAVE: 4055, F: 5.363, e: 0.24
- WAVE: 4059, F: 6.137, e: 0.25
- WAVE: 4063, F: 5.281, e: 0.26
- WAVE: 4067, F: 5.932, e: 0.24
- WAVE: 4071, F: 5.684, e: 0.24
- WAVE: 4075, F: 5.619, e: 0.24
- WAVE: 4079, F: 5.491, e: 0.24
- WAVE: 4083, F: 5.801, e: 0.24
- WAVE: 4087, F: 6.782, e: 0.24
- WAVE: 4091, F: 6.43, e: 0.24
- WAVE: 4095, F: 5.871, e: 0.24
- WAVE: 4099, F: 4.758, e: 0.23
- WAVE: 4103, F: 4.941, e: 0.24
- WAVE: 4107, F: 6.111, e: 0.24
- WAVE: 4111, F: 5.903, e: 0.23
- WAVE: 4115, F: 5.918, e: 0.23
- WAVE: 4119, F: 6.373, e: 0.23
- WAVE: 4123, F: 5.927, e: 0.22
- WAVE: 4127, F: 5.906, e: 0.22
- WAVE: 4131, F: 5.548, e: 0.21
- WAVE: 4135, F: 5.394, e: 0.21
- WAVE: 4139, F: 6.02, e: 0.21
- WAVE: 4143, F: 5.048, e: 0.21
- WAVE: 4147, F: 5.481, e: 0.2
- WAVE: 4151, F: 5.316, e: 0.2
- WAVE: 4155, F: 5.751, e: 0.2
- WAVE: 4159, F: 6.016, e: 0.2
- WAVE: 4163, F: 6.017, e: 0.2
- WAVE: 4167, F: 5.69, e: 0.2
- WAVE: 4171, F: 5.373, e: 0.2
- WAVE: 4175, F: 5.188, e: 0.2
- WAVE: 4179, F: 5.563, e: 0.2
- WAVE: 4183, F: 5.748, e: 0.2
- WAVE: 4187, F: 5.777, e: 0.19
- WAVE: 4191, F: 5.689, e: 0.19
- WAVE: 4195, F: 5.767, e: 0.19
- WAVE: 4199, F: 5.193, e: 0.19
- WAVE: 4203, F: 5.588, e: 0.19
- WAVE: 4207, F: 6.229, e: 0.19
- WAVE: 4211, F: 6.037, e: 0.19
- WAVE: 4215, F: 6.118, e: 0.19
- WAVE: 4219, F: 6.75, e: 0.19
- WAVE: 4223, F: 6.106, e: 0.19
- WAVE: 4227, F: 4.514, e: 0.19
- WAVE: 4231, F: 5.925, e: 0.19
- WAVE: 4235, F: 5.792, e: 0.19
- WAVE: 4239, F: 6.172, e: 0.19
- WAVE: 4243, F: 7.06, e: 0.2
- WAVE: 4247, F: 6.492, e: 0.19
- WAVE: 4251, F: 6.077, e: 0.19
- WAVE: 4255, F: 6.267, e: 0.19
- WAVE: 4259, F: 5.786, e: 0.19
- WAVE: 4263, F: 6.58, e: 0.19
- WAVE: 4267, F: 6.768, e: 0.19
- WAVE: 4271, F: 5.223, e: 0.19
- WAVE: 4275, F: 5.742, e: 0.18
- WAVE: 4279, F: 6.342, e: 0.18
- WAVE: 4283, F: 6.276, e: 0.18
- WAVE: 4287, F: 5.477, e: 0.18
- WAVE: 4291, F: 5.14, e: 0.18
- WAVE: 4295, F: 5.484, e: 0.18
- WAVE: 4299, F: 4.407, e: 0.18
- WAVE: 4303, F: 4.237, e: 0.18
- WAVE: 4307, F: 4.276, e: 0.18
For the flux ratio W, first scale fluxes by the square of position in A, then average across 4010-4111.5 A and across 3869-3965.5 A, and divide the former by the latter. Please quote 1.8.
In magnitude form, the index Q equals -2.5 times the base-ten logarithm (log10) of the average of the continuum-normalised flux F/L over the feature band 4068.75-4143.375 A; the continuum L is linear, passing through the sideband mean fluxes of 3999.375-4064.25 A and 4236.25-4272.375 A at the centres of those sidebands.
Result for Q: 0.07 mag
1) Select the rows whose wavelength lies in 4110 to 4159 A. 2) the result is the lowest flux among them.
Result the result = 5.048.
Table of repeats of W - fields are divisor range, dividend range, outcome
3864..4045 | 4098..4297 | 1.49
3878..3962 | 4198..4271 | 1.97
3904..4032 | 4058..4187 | 1.39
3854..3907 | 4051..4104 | 1.83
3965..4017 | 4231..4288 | 1.43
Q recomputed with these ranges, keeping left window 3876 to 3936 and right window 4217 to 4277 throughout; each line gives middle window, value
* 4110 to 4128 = -0.17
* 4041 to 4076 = -0.23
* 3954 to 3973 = 0.38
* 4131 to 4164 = -0.05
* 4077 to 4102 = -0.18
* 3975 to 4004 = -0.25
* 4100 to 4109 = -0.09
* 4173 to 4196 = 0.00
